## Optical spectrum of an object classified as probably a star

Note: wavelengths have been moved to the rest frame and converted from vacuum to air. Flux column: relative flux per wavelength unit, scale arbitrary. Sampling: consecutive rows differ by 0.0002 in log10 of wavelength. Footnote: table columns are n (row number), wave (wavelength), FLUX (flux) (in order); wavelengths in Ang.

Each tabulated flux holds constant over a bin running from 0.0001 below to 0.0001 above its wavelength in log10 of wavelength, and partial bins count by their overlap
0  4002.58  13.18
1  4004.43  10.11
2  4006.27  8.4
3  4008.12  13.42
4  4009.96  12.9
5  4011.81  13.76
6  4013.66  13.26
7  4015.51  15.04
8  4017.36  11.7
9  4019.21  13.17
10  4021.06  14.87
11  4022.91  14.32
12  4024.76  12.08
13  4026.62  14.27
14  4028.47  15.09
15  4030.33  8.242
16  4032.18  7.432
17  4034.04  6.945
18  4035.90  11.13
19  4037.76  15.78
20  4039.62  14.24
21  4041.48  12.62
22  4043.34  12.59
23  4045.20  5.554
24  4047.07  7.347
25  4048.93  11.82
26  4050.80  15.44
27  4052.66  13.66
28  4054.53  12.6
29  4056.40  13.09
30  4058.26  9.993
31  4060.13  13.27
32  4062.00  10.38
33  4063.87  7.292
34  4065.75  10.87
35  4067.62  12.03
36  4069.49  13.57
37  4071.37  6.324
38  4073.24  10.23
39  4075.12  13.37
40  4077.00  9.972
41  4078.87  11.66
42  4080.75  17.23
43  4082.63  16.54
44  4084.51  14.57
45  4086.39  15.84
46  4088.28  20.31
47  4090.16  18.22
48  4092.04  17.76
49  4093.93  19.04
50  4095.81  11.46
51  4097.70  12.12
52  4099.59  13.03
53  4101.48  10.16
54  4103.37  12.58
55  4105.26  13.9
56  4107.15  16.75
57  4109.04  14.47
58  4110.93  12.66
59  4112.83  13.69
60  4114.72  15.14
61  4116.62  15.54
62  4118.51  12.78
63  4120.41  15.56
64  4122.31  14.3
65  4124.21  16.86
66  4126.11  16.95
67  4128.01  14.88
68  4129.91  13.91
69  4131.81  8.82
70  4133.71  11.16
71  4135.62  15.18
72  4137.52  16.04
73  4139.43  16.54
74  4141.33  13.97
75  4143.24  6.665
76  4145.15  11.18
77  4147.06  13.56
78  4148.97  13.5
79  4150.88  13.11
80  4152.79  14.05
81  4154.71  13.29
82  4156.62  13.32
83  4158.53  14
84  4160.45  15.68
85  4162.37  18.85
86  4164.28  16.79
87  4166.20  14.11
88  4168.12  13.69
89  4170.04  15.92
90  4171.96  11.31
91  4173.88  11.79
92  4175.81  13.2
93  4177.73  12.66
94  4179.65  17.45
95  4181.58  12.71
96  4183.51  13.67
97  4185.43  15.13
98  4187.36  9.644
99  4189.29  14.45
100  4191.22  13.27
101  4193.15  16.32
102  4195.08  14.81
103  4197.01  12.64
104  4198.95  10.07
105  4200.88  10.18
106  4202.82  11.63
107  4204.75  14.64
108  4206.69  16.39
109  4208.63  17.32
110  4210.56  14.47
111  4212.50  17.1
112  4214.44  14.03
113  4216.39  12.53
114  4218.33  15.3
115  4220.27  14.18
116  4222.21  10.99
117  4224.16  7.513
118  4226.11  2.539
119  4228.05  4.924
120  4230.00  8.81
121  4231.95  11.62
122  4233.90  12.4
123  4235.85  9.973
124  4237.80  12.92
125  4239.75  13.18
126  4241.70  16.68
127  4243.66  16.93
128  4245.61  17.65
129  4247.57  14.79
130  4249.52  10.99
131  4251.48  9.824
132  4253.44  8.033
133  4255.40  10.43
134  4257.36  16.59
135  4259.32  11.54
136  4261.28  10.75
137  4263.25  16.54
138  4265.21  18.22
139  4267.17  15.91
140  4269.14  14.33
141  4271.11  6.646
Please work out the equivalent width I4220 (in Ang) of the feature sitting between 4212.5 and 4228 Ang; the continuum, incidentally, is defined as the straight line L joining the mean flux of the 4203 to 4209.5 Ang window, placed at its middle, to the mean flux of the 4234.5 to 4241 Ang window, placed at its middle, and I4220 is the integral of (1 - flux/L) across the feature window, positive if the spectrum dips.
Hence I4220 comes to 3.5 Ang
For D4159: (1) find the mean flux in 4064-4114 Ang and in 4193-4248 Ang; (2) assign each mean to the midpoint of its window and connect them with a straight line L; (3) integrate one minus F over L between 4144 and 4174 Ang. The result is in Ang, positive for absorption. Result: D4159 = -1.9 Ang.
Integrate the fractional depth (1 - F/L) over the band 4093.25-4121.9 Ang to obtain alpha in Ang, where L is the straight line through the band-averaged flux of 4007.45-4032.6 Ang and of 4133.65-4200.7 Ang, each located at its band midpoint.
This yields -1.1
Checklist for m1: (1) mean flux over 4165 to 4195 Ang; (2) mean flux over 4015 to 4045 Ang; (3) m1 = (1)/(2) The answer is 1.12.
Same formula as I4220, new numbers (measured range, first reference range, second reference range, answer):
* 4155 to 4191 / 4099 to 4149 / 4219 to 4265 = -3.2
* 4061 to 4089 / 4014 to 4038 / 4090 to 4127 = 2.1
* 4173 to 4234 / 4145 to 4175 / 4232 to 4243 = 3.9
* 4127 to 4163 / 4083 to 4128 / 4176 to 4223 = 2.4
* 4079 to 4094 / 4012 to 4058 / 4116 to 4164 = -4.5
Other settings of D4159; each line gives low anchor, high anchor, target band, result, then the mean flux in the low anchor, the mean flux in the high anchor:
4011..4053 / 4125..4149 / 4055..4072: 2.2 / 12.2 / 13.3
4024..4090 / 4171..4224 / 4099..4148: -3.4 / 12.2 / 13.5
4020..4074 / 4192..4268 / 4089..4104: -3.2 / 11.5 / 12.9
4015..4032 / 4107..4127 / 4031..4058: 4.0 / 12.9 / 14.9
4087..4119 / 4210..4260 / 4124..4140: -0.2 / 14.7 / 12.1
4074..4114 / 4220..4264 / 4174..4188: -0.7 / 14.5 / 11.7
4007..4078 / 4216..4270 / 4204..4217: -3.2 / 11.8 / 12.4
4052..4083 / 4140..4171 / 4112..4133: -2.0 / 11.8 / 13.9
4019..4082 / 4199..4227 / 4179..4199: -1.9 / 11.7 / 12.7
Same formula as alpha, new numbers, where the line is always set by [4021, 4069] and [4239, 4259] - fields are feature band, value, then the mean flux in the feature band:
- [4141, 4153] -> 0.4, 12.1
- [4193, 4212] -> -1.2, 13.8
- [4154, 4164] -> -2.0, 15.2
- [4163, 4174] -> -1.3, 14.3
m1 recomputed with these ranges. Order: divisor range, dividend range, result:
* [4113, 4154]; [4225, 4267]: 0.89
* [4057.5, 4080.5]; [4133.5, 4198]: 1.26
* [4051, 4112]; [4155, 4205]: 1.03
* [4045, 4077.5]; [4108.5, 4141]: 1.30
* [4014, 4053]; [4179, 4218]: 1.15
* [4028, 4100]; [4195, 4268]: 1.02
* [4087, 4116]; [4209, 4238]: 0.77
